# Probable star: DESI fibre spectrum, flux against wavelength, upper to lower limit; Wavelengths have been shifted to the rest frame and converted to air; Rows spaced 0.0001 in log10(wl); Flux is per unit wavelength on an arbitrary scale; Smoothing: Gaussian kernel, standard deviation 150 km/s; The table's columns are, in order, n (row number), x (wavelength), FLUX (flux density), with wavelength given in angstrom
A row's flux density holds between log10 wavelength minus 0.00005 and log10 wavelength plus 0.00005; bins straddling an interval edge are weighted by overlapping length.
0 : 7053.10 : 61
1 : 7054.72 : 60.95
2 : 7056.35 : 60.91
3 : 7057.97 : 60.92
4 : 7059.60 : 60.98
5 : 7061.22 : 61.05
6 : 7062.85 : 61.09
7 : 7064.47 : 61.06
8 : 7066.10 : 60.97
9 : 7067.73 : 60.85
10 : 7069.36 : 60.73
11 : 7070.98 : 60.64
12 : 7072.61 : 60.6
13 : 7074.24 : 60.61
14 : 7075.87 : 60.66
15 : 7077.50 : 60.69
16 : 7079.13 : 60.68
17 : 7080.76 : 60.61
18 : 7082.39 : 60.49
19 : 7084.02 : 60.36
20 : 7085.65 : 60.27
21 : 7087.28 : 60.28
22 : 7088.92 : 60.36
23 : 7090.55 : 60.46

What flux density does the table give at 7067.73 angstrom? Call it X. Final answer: 60.85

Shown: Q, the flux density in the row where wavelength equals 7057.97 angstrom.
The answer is 60.92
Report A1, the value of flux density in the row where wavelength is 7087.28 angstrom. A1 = 60.28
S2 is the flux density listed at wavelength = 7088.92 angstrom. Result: 60.36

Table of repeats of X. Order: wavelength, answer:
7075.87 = 60.66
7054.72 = 60.95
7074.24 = 60.61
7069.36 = 60.73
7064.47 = 61.06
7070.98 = 60.64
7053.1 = 61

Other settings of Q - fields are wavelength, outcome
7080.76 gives 60.61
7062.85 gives 61.09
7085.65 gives 60.27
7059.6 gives 60.98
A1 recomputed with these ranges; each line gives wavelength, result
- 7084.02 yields 60.36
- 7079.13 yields 60.68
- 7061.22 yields 61.05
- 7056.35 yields 60.91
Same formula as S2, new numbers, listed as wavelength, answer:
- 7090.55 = 60.46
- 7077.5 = 60.69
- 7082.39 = 60.49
